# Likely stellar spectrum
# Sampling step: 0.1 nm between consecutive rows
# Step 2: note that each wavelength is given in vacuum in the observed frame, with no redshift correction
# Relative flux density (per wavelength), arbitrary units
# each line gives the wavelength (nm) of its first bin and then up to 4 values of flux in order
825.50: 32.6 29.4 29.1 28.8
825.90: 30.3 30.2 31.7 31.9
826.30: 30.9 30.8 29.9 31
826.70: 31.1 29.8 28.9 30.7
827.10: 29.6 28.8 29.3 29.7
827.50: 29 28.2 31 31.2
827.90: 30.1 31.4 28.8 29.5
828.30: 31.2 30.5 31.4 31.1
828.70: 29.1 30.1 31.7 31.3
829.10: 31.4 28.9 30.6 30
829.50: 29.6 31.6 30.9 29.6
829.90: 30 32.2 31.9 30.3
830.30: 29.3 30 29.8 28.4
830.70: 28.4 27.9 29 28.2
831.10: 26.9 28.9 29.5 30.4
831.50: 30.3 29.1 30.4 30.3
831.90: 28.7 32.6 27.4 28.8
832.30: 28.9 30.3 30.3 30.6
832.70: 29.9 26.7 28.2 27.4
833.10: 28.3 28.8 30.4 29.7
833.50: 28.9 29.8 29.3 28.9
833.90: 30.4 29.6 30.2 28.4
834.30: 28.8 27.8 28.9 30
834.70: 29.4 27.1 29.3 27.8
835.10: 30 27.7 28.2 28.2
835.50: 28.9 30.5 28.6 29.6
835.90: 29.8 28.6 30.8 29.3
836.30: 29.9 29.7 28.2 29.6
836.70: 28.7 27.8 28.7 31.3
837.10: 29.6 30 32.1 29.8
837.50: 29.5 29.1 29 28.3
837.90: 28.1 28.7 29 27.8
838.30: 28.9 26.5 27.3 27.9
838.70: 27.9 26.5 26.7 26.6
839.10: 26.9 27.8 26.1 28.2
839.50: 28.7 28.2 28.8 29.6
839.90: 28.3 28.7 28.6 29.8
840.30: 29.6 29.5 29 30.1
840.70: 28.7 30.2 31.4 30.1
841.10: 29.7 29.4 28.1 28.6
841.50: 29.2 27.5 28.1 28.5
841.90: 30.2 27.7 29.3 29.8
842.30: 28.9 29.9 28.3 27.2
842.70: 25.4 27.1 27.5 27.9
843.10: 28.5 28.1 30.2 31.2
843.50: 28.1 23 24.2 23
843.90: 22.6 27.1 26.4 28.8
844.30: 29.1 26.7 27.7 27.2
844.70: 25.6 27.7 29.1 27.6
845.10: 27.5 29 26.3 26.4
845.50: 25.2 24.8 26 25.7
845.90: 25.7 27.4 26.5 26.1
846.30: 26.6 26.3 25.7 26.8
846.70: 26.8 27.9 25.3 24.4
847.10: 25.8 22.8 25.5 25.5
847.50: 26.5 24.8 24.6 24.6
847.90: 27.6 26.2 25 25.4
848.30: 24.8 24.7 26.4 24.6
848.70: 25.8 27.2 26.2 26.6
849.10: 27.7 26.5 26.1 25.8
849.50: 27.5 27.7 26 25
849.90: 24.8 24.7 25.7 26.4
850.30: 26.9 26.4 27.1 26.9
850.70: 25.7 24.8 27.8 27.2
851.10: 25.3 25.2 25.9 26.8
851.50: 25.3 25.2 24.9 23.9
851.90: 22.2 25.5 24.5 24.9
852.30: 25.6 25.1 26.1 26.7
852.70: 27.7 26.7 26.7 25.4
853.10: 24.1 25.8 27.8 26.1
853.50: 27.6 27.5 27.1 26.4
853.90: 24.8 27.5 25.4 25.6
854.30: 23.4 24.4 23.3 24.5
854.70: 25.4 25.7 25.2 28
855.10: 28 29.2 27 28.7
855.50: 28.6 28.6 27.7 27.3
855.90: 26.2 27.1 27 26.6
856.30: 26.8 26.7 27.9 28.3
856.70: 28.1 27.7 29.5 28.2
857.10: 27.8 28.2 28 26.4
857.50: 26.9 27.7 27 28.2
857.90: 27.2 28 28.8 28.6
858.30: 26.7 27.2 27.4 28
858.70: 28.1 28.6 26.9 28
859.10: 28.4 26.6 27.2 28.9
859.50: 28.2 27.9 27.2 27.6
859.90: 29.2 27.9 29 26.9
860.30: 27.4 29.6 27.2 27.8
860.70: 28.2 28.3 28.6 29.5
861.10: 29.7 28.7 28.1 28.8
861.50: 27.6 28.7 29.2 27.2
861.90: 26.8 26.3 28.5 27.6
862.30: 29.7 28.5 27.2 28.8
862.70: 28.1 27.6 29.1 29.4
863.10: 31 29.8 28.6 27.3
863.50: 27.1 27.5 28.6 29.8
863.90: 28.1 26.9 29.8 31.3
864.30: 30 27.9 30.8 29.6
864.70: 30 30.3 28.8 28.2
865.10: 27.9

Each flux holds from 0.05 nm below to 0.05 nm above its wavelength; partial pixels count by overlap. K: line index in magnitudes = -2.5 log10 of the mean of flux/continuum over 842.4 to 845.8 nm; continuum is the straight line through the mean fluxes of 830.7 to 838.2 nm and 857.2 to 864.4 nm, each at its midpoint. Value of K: 0.07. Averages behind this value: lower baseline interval 29.2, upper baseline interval 28.2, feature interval 27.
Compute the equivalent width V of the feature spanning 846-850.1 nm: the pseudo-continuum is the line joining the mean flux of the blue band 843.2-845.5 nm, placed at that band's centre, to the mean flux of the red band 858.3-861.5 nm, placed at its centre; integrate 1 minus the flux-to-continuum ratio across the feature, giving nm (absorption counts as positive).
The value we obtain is 0.21 nm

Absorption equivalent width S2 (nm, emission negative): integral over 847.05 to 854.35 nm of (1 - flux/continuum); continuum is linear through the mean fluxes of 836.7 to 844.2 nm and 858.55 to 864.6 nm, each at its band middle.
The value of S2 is 0.65 nm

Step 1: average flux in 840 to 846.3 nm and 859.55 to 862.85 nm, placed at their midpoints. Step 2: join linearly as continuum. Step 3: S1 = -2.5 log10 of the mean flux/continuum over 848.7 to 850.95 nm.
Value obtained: 0.06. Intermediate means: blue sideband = 27.8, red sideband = 28.2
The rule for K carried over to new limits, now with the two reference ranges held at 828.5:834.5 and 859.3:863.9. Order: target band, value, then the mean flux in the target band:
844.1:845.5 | 0.06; 27.5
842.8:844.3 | 0.08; 27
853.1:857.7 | 0.07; 26.9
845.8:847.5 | 0.12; 26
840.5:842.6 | 0.00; 29.1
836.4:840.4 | 0.03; 28.6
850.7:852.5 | 0.14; 25.3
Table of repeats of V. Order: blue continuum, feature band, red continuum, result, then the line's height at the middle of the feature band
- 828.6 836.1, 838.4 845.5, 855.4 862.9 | 0.23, 28.9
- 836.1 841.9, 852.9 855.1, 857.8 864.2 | 0.20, 28.4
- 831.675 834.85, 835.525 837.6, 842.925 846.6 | -0.08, 28.5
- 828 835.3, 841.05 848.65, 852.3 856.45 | 0.25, 27.8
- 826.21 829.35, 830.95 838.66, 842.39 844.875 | -0.07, 28.9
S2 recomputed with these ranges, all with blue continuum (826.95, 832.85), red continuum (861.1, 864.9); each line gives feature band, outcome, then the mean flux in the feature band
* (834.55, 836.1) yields 0.04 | 29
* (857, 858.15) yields 0.05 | 27.7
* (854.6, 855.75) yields 0.06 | 27.3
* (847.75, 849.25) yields 0.17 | 26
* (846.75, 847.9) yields 0.15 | 25.3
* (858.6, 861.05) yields 0.06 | 28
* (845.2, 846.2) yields 0.11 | 26.2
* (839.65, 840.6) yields 0.01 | 29.2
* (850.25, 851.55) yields 0.13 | 26.3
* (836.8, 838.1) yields 0.01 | 29.4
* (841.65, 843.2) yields 0.06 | 28.3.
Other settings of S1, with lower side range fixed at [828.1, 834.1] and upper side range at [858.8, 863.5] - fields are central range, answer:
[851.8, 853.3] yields 0.126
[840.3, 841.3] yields -0.017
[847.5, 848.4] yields 0.139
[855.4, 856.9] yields 0.035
